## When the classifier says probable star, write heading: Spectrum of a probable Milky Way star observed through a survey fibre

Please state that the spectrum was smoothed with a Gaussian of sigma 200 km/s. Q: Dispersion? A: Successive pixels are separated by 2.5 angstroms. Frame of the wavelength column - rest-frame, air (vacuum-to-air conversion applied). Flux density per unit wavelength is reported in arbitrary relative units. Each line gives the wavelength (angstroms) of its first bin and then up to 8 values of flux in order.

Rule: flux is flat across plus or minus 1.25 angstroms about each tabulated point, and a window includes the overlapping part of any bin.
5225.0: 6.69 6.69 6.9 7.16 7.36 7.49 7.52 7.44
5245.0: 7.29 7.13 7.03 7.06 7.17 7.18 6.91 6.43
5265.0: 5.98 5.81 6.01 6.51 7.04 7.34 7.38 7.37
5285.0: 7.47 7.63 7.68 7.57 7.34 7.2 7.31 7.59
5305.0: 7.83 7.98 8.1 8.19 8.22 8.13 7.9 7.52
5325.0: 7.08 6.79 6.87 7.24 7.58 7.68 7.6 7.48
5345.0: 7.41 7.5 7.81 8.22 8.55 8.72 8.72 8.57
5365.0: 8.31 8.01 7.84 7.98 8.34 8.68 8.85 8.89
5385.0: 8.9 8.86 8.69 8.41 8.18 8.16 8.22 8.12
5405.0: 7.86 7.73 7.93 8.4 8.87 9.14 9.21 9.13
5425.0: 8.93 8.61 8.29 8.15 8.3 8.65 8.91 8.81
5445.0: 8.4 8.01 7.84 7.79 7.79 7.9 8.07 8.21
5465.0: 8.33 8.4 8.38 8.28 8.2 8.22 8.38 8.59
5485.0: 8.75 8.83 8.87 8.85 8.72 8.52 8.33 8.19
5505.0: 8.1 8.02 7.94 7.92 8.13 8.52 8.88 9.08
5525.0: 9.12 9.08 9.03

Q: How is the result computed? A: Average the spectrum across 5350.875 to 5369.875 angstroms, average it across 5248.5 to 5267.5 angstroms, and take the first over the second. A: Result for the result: 1.2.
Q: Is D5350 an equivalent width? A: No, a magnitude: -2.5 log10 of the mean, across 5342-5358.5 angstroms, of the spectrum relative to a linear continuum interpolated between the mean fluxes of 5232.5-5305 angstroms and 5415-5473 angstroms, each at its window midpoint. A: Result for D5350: -0.03 mag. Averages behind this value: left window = 7.13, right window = 8.43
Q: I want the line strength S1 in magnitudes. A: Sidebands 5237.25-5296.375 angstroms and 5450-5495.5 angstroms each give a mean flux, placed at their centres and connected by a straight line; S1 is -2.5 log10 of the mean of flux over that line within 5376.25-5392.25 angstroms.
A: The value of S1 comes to -0.13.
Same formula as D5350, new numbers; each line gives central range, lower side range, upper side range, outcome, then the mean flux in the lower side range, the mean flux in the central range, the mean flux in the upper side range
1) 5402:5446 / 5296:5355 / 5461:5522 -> -0.06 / 7.64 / 8.53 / 8.41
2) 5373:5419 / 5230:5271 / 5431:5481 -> -0.08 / 6.94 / 8.45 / 8.25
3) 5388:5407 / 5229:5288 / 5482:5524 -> -0.05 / 7.02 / 8.24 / 8.49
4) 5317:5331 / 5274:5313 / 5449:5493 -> 0.05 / 7.56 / 7.35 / 8.31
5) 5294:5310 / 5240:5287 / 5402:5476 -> -0.05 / 6.95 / 7.59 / 8.36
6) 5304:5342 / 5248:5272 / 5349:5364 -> 0.02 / 6.63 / 7.64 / 8.44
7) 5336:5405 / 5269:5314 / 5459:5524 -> -0.06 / 7.43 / 8.24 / 8.42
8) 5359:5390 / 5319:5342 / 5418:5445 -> -0.07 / 7.36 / 8.5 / 8.7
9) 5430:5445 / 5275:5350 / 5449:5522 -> -0.06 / 7.55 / 8.53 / 8.32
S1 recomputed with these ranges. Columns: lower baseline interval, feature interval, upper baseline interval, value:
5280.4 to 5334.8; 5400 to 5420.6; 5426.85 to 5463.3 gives -0.04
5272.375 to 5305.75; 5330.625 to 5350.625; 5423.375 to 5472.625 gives 0.03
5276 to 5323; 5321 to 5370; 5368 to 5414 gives 0.03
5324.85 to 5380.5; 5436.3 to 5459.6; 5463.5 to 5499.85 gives 0.02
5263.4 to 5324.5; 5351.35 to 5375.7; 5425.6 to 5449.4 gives -0.06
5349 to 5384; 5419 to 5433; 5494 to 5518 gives -0.05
